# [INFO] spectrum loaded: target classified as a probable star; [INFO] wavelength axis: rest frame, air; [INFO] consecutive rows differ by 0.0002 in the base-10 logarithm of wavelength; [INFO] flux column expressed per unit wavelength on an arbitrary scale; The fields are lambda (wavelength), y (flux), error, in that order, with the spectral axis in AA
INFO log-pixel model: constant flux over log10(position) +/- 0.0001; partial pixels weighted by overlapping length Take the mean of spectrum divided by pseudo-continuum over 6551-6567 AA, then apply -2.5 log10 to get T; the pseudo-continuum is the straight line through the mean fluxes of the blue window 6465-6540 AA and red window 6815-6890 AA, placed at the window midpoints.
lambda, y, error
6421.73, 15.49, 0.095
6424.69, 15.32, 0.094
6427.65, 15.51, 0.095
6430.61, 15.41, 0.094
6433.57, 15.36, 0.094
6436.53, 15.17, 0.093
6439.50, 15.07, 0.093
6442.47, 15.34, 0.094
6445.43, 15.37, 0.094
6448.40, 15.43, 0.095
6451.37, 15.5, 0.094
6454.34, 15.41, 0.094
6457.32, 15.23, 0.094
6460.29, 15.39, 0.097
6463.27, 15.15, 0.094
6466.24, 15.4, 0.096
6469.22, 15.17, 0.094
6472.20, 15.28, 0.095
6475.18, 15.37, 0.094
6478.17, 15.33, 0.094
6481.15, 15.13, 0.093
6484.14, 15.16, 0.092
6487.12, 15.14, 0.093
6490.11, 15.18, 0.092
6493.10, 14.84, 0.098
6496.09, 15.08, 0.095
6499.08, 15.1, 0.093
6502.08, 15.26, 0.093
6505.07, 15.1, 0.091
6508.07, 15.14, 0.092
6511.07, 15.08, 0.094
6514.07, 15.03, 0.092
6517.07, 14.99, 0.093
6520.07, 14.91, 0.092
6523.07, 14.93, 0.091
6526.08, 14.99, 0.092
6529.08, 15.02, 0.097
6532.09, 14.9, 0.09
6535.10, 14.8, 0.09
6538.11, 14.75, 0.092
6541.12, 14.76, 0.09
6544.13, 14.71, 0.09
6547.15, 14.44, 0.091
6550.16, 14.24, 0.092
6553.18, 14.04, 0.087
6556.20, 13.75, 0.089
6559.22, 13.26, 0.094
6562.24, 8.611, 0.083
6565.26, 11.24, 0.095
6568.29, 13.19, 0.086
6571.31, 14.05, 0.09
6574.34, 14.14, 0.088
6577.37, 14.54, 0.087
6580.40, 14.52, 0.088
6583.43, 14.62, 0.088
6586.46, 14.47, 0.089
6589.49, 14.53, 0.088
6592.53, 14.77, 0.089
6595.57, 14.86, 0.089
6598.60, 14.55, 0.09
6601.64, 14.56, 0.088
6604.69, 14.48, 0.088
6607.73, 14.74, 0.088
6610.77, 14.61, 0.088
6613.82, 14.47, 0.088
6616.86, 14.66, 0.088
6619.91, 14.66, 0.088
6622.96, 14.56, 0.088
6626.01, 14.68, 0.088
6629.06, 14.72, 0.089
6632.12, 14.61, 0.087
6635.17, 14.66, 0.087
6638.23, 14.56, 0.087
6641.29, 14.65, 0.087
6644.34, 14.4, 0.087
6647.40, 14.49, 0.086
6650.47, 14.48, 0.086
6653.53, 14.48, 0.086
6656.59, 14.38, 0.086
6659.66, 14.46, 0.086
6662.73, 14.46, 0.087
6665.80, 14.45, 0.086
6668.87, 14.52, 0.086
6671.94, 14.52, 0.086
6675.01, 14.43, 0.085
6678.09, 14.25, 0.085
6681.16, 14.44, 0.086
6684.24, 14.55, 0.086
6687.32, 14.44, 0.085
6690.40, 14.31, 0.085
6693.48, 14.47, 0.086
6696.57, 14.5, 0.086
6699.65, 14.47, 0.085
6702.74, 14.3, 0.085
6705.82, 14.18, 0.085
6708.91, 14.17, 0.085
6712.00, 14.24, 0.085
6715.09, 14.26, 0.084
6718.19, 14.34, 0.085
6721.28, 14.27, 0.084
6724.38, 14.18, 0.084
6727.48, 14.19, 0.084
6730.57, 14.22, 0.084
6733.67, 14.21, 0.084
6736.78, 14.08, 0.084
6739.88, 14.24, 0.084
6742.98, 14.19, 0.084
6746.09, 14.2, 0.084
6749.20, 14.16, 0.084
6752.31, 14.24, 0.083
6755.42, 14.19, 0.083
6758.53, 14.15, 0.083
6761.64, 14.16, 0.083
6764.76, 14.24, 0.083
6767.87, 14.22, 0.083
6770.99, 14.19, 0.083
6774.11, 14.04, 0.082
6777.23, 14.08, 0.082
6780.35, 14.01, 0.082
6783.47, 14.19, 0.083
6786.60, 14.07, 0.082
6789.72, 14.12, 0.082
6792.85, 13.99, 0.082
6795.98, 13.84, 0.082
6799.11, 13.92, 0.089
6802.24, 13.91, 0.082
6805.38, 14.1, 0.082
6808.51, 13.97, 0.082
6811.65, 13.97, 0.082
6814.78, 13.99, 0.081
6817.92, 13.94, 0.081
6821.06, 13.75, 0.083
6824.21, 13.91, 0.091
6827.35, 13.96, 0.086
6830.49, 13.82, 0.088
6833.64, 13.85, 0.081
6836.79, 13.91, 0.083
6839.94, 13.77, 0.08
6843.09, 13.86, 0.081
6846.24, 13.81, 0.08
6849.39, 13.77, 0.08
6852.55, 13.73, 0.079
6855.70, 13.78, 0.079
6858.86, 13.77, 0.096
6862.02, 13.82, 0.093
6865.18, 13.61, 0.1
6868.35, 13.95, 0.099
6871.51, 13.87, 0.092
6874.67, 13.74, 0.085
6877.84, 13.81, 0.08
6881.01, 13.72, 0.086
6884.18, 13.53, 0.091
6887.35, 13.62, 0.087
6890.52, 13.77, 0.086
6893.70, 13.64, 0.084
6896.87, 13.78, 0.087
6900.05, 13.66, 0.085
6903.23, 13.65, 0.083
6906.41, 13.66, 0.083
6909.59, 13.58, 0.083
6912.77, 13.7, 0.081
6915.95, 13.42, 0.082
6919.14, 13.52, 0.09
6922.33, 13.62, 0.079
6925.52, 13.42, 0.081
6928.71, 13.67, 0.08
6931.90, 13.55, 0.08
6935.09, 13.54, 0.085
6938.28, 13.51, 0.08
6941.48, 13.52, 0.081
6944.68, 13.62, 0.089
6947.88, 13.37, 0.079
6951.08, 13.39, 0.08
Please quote 0.21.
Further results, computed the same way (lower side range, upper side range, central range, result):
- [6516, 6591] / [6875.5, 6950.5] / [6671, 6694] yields -0.04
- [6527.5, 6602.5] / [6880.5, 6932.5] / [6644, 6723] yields -0.04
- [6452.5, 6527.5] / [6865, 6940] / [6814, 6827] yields 0.00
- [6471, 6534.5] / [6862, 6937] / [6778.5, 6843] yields 0.00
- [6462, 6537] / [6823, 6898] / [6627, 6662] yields 0.00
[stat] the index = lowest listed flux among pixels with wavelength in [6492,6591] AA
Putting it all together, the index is 8.611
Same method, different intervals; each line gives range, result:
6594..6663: 14.38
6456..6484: 15.13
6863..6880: 13.61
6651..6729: 14.17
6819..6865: 13.73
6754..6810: 13.84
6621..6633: 14.56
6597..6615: 14.47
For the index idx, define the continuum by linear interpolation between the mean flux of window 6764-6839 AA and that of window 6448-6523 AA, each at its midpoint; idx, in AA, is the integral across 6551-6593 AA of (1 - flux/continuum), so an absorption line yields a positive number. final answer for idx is 3.7 AA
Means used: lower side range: 15.2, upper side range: 14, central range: 13.5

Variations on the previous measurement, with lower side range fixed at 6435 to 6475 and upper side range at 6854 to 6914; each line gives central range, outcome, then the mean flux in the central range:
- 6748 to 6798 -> 0.0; 14.1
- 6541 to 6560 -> 1.0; 14.2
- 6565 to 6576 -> 1.1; 13.4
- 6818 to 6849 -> 0.1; 13.9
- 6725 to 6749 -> 0.1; 14.2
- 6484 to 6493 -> 0.0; 15.1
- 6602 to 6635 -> 0.2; 14.6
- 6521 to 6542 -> 0.2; 14.9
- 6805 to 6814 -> 0.0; 14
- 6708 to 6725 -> 0.1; 14.2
